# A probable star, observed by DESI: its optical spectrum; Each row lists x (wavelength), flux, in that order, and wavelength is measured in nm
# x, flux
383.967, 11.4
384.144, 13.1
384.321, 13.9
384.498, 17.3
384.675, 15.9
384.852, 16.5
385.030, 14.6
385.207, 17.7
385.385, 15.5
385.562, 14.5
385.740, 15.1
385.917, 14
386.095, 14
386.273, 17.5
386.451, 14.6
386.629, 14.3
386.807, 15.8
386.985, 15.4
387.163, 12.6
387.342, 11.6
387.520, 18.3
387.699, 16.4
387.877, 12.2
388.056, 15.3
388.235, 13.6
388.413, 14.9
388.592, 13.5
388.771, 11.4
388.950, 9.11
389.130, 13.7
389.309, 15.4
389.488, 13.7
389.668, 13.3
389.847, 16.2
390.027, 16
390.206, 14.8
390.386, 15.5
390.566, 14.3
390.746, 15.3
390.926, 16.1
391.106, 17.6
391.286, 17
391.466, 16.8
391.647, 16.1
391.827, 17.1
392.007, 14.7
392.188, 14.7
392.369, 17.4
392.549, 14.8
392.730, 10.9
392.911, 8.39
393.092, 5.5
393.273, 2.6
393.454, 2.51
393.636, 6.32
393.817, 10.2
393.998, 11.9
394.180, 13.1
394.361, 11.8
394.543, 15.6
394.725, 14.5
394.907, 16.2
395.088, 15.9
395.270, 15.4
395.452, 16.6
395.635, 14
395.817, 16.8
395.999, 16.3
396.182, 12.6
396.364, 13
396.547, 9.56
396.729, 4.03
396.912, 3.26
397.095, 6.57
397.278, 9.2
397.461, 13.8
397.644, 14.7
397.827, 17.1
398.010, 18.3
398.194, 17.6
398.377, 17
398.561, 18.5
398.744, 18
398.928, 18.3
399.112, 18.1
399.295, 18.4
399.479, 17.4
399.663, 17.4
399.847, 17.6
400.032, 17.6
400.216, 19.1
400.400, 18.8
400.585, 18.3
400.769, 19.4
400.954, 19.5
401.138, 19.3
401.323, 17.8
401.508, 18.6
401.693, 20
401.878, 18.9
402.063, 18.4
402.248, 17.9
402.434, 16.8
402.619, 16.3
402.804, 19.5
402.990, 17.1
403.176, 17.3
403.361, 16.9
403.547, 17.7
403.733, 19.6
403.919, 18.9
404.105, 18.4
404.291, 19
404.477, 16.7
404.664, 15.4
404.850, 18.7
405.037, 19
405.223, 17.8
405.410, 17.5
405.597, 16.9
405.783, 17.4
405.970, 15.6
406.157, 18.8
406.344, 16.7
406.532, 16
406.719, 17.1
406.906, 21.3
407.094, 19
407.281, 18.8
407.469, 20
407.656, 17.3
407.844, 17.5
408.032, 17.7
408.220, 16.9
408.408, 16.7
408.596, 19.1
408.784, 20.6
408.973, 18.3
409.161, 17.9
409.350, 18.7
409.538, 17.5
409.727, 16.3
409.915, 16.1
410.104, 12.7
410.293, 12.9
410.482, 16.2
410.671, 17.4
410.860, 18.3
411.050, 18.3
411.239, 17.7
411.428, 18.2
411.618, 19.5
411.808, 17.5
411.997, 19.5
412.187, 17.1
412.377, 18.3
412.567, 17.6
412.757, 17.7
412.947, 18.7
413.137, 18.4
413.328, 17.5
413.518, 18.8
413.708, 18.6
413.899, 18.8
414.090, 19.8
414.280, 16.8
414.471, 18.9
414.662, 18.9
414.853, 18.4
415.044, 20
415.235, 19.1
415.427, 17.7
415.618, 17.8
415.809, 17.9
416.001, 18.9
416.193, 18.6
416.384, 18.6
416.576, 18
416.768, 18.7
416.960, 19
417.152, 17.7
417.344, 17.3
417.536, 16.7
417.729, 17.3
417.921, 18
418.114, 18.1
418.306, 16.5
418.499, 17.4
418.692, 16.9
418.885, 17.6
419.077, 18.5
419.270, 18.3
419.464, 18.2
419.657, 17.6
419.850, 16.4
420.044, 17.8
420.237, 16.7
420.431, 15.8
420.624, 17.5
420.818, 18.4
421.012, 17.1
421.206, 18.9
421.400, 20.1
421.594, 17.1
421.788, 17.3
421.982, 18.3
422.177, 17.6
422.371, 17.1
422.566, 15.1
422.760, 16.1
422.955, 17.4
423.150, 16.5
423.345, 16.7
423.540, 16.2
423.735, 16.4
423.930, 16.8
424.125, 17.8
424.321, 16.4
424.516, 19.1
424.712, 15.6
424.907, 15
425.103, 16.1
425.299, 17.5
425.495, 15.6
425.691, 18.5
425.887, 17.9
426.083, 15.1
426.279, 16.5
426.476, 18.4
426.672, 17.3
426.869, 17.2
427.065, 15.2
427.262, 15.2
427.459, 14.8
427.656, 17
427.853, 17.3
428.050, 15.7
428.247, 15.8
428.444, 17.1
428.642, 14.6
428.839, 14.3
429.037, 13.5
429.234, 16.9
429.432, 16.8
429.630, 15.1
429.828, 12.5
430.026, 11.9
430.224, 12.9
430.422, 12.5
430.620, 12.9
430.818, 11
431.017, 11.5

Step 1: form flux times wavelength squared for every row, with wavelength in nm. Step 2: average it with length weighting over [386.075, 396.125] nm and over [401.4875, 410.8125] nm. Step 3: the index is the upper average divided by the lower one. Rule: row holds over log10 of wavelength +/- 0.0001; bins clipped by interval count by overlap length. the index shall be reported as 1.38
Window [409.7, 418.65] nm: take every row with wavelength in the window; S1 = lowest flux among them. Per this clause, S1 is 12.7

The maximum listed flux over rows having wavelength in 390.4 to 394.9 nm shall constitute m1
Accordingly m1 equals 17.6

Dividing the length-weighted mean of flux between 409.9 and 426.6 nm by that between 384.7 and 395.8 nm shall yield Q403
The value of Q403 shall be 1.3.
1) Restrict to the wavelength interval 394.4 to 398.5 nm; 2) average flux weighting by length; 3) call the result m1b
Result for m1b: 13.6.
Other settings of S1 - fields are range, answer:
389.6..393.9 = 2.51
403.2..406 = 15.4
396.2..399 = 3.26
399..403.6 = 16.3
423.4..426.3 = 15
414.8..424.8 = 15.1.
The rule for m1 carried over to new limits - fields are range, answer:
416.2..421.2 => 19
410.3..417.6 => 20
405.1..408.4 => 21.3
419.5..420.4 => 17.8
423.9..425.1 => 19.1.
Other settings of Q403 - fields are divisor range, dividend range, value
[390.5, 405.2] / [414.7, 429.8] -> 1.11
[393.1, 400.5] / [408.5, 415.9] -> 1.30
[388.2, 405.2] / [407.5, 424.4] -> 1.16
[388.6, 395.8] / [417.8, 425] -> 1.28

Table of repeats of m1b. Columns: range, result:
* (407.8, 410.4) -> 17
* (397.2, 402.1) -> 17.7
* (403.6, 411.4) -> 17.6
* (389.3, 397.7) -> 12.9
